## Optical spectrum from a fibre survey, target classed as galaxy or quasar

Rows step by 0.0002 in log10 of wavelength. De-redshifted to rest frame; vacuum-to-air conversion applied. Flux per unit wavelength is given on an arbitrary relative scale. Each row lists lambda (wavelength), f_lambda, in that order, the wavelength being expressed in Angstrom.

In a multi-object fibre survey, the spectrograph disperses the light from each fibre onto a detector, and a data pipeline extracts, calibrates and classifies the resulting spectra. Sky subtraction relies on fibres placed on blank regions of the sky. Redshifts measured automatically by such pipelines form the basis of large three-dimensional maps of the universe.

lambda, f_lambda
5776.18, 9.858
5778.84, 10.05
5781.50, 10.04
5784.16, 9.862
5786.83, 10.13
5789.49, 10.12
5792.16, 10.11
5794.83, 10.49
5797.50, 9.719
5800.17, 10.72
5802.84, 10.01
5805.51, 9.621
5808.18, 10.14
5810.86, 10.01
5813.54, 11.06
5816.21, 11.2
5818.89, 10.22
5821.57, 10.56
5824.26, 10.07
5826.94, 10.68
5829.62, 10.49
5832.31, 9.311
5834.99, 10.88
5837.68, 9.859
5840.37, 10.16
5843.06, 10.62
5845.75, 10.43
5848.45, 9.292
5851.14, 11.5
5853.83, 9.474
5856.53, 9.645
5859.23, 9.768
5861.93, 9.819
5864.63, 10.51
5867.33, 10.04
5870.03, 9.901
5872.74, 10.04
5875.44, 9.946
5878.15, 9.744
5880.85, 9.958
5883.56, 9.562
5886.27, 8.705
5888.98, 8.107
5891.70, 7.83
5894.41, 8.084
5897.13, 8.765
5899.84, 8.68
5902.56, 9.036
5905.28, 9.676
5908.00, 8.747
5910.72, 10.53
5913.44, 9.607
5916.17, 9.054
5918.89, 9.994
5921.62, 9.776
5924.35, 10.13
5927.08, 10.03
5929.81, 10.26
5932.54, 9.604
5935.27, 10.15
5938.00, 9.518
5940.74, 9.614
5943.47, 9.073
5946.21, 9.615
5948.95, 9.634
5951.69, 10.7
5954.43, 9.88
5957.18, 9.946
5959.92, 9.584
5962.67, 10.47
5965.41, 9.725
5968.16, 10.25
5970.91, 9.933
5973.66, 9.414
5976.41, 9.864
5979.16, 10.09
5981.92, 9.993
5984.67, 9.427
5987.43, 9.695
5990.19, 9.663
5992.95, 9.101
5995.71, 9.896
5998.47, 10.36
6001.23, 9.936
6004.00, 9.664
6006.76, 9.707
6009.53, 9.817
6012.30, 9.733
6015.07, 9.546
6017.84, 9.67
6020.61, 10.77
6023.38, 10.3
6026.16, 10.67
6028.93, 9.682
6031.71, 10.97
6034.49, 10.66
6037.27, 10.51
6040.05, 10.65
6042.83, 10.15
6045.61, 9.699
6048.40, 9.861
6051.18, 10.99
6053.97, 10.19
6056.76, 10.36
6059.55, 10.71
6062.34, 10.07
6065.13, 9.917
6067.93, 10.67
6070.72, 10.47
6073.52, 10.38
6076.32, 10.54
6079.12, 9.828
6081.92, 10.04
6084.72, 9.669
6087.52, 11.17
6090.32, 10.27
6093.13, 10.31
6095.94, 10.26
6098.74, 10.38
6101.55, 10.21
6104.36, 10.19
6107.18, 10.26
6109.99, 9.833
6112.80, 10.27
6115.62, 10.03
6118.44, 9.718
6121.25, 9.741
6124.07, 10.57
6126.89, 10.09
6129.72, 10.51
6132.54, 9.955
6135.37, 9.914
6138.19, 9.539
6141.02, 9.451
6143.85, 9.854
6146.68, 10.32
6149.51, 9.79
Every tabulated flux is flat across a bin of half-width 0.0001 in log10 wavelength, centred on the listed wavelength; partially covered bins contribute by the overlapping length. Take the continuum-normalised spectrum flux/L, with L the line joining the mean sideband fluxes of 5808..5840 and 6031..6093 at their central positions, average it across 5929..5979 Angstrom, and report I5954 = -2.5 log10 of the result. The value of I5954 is 0.05 mag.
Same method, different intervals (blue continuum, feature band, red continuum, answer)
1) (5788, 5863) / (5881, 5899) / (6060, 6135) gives 0.185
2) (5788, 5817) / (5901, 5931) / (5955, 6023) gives 0.035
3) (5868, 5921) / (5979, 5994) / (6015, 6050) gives 0.034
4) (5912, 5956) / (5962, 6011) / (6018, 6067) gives 0.026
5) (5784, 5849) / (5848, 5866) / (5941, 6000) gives 0.010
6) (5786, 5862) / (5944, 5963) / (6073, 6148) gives 0.029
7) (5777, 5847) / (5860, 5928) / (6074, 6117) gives 0.087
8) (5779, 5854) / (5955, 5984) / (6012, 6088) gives 0.038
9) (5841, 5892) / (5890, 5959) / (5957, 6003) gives 0.033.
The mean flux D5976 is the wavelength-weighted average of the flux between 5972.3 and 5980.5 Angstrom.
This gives 9.79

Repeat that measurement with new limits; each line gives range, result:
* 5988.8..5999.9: 9.76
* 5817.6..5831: 10.4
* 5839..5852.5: 10.4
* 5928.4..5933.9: 9.94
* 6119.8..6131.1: 10.2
